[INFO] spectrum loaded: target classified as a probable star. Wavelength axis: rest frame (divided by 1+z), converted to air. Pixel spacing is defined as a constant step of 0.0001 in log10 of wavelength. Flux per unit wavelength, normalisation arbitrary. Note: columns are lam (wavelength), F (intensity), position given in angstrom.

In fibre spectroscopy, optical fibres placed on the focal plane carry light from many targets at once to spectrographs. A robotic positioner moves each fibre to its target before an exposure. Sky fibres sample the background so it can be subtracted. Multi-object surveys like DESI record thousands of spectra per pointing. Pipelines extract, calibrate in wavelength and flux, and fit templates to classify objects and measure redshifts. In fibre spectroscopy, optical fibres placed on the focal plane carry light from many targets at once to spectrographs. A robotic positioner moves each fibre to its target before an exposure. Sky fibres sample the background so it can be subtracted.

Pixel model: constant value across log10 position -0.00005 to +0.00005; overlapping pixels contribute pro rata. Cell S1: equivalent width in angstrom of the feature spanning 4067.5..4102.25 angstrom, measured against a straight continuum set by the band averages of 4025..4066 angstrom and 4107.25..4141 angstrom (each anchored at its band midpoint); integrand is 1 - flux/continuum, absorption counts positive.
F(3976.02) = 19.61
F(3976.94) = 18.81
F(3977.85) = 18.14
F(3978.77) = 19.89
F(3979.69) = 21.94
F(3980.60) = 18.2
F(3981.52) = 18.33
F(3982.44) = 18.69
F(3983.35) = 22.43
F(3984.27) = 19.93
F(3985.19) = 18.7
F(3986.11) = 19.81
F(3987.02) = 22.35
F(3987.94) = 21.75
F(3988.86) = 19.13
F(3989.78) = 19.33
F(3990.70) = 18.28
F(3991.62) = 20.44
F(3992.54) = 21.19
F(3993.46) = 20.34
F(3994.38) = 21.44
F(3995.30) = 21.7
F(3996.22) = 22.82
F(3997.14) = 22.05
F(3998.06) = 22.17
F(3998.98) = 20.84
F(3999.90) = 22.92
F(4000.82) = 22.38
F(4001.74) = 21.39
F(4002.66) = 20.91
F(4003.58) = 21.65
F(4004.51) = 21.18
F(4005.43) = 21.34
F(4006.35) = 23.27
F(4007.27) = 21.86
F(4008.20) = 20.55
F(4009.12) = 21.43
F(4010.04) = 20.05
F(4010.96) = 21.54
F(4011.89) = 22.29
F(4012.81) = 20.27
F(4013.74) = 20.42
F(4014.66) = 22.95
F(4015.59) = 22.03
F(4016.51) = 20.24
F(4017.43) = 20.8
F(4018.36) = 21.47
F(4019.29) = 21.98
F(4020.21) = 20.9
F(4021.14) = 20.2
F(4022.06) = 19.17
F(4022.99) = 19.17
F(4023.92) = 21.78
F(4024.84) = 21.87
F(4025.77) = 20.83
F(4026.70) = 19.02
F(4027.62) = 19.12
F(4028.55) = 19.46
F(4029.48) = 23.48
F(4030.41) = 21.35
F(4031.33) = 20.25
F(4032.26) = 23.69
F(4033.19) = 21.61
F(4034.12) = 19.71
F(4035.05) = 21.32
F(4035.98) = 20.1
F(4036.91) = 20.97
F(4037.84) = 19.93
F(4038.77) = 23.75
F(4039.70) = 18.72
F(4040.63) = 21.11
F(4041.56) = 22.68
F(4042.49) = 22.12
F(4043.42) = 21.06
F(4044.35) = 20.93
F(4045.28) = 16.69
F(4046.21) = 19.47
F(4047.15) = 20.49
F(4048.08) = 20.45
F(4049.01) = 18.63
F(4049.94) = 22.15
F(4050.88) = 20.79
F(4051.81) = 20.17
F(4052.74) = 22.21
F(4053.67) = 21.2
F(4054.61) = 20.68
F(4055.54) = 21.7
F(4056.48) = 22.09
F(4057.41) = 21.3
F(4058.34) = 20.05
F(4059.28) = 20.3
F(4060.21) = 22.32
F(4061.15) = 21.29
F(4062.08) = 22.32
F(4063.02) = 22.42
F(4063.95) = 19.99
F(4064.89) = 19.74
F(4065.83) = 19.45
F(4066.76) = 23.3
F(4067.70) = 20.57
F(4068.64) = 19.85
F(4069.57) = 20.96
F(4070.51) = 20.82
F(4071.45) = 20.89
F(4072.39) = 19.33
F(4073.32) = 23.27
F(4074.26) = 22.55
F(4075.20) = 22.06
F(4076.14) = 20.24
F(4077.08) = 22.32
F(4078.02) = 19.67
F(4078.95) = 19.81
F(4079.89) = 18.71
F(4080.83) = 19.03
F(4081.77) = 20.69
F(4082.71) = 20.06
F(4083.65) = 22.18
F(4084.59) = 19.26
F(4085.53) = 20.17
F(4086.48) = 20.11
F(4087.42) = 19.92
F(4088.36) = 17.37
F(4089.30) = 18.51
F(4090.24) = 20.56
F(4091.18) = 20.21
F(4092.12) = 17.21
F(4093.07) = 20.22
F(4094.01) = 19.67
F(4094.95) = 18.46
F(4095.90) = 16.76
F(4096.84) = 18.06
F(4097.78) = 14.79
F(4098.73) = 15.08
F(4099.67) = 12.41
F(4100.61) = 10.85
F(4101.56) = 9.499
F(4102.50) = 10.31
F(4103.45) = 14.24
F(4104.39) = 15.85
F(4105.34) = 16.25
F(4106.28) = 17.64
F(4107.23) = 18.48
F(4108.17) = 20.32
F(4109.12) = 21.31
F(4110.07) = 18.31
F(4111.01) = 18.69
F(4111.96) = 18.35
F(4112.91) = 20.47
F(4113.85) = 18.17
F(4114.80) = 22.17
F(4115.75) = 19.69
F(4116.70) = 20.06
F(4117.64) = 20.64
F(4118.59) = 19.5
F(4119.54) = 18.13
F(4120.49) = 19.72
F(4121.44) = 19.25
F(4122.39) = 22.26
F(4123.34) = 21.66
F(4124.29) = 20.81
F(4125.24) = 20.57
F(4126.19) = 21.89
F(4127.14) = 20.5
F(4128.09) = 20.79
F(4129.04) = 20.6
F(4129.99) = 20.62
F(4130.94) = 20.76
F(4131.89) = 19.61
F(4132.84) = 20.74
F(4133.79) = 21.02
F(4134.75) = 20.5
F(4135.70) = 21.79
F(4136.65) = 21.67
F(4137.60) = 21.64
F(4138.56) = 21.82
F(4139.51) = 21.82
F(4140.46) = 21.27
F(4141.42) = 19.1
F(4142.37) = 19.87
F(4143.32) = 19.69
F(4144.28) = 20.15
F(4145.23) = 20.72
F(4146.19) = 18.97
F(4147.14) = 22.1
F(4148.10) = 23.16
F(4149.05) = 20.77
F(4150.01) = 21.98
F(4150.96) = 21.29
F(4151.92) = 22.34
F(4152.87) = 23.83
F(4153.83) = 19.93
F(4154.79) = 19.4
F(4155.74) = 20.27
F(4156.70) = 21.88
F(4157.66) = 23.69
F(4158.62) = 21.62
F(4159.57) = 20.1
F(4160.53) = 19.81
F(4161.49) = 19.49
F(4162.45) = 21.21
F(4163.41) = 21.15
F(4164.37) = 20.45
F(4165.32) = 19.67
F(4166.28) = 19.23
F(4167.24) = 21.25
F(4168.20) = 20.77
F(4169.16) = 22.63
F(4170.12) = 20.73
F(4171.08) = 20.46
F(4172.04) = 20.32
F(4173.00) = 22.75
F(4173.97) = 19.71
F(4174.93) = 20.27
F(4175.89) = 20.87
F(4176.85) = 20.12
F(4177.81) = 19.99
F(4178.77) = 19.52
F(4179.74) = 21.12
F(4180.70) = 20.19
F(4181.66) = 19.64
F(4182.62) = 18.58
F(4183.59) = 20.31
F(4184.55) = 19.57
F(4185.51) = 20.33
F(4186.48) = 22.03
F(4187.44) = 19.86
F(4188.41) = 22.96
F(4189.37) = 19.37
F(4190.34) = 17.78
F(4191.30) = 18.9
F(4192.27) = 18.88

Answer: 3.0 angstrom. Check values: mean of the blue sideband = 20.9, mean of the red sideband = 20.5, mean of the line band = 18.9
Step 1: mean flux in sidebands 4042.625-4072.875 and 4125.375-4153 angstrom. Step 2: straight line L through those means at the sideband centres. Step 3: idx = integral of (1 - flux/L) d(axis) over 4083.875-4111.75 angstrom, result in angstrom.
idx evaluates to 4.8 angstrom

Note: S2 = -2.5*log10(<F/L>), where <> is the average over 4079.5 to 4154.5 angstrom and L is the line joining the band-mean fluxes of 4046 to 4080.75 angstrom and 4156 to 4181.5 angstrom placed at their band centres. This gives 0.07 mag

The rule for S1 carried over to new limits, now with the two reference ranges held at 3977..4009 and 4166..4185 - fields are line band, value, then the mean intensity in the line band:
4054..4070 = -0.3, 21.1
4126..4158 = -0.9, 21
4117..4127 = 0.0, 20.4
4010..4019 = -0.2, 21.3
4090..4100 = 1.5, 17.6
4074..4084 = 0.0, 20.6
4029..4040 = -0.3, 21.3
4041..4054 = 0.0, 20.7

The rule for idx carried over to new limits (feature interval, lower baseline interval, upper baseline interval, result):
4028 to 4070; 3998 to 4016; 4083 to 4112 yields -2.8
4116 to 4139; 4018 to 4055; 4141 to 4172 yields 0.2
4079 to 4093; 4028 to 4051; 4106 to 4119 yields 0.3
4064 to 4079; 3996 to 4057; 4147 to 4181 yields 0.1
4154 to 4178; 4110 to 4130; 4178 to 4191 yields -0.7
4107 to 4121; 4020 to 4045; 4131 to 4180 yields 0.8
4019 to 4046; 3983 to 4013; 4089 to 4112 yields -1.5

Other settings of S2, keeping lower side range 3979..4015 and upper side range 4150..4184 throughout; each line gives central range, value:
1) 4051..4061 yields -0.016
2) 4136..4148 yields -0.003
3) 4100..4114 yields 0.251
